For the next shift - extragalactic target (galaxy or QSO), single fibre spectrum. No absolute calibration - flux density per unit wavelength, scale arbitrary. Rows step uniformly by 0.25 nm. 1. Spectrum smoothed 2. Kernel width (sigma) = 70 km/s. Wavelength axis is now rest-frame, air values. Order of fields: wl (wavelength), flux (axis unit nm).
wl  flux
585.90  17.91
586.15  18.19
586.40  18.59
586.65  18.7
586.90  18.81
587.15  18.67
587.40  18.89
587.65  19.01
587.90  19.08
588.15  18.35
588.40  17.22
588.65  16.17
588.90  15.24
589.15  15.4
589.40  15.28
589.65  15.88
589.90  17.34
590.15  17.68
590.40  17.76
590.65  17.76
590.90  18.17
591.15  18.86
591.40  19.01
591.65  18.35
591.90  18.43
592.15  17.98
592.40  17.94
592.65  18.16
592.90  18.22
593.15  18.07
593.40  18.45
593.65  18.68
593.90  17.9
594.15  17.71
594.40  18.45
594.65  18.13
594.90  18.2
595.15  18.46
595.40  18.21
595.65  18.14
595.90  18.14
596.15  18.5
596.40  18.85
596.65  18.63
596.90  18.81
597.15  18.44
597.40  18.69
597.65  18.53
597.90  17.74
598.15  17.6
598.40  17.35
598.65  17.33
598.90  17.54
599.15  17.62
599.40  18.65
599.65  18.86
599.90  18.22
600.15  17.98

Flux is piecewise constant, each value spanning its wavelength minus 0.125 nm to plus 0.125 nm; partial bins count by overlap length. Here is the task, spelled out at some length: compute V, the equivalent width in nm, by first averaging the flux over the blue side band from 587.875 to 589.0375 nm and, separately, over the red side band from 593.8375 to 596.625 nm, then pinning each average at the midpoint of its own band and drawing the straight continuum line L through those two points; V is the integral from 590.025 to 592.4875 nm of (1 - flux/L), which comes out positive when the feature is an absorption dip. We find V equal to -0.092 nm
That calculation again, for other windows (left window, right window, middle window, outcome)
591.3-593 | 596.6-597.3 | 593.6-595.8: 0.03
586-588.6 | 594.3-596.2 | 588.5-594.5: 0.24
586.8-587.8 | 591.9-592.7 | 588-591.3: 0.26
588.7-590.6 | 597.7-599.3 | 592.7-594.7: -0.15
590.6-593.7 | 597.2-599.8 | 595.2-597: -0.03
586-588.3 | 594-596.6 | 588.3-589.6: 0.19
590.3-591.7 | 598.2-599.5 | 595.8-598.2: -0.08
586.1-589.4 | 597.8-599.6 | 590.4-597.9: -0.24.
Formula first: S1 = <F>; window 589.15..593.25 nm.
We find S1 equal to 17.7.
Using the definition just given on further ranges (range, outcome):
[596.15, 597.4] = 18.7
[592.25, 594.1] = 18.2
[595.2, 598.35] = 18.3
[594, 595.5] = 18.2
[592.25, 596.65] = 18.3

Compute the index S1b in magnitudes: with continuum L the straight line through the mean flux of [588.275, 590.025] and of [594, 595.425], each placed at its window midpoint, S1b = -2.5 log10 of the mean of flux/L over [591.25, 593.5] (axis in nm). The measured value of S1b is -0.06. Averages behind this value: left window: 16.1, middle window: 18.3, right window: 18.2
